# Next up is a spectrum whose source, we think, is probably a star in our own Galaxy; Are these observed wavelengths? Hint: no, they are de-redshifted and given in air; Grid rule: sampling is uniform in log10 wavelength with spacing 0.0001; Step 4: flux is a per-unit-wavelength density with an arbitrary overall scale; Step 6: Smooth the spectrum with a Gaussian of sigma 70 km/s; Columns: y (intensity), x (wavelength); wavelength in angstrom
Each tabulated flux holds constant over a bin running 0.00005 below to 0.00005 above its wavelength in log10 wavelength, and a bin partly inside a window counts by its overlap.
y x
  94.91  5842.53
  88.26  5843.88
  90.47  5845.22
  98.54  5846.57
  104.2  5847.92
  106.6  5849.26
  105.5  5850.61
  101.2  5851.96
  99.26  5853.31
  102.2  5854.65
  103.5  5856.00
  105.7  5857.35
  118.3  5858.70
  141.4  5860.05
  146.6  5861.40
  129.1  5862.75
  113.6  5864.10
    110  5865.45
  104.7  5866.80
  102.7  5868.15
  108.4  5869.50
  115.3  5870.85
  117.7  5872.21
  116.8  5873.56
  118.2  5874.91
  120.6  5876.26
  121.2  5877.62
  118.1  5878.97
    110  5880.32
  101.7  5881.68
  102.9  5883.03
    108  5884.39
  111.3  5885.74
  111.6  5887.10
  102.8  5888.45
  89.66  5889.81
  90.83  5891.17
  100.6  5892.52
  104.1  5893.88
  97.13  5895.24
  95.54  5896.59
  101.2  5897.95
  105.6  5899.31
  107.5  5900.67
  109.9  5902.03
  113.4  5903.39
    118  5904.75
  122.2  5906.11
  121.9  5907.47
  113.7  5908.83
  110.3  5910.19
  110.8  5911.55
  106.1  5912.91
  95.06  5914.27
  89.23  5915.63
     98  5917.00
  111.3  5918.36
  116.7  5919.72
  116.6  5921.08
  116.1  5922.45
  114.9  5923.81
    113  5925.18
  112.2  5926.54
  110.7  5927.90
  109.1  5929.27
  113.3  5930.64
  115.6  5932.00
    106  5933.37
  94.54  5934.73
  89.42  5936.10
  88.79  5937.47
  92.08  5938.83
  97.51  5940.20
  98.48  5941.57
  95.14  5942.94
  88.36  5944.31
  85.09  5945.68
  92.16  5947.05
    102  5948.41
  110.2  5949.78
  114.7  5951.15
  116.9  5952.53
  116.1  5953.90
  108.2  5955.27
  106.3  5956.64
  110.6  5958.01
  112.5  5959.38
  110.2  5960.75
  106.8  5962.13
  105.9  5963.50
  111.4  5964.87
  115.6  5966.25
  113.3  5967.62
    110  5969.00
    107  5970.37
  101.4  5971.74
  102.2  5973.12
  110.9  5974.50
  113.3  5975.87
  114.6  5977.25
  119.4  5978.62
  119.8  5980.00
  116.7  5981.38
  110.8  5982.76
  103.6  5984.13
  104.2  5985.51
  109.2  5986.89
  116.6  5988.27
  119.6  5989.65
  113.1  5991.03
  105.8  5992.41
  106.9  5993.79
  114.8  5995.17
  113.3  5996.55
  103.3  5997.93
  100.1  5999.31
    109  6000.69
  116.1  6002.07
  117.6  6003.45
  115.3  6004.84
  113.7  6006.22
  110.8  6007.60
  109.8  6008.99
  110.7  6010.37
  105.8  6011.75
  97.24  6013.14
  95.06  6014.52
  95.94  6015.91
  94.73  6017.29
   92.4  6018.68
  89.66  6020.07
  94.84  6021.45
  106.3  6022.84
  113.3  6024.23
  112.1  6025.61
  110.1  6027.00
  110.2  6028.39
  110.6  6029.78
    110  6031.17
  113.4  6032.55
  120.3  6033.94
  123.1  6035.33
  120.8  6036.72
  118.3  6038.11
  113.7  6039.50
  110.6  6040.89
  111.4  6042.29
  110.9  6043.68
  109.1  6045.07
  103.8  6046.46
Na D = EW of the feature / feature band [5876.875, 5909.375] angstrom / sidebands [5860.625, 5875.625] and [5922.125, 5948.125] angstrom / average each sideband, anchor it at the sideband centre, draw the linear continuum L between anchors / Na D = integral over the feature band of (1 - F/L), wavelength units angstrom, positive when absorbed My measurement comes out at 1.05 angstrom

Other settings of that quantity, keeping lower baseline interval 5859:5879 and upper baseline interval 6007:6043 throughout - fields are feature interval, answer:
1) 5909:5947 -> 3.7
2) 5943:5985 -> 1.4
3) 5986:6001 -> 0.0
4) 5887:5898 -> 1.8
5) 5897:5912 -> 0.6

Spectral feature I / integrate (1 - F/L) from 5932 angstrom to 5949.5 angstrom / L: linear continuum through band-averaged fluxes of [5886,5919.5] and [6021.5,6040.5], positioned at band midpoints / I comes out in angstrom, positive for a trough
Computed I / 2.0 angstrom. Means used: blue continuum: 106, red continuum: 113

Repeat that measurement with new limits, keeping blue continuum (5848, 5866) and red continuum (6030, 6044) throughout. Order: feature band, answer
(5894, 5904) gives 0.86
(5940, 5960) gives 1.88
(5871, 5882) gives -0.20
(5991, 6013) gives 0.95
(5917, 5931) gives 0.21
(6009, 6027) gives 2.14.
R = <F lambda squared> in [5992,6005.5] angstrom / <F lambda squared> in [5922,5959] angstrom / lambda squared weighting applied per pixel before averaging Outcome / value 1.08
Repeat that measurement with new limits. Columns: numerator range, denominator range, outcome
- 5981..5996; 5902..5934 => 1.02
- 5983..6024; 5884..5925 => 1.03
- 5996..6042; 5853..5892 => 1.02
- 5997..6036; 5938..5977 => 1.04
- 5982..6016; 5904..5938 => 1.03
